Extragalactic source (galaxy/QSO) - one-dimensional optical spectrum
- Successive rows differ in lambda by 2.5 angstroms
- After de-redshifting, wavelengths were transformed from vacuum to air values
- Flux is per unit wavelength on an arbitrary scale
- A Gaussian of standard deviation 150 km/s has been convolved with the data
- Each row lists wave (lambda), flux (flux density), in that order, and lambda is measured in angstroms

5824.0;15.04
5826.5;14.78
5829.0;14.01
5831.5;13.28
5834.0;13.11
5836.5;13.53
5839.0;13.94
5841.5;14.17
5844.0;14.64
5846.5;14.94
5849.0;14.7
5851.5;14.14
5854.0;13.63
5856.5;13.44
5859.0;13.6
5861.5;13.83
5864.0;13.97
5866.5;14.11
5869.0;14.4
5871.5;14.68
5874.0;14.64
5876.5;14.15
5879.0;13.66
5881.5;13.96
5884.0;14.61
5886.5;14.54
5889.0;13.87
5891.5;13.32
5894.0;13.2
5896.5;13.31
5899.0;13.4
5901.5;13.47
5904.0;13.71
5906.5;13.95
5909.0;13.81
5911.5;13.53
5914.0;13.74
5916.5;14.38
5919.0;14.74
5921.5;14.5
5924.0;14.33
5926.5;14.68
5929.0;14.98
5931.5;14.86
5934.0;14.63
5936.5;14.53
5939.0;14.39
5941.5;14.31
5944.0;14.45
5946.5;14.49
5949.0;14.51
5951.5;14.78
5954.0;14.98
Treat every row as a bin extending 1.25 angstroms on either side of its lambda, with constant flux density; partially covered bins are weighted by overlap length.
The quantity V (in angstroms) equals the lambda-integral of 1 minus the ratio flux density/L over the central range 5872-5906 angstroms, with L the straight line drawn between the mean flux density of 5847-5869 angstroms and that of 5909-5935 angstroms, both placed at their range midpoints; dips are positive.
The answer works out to 0.8 angstroms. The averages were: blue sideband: 14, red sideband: 14.4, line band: 13.9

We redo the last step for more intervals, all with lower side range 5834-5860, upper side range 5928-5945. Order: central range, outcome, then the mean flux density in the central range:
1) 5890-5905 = 0.98 angstroms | 13.4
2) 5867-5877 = -0.20 angstroms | 14.5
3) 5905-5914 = 0.41 angstroms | 13.8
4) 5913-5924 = 0.10 angstroms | 14.4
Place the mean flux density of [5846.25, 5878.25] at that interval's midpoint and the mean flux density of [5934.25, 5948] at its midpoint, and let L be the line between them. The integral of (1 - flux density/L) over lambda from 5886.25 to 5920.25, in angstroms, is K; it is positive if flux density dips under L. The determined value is 1.3 angstroms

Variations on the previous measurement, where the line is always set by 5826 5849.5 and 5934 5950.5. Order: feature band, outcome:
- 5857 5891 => 0.2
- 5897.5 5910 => 0.6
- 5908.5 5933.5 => 0.0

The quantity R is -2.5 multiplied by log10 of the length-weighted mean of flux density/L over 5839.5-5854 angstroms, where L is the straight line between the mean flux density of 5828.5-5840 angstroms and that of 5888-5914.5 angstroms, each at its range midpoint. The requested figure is -0.07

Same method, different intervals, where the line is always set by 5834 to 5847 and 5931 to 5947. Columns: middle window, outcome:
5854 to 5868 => 0.031 mag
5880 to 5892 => 0.014 mag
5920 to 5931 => -0.014 mag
